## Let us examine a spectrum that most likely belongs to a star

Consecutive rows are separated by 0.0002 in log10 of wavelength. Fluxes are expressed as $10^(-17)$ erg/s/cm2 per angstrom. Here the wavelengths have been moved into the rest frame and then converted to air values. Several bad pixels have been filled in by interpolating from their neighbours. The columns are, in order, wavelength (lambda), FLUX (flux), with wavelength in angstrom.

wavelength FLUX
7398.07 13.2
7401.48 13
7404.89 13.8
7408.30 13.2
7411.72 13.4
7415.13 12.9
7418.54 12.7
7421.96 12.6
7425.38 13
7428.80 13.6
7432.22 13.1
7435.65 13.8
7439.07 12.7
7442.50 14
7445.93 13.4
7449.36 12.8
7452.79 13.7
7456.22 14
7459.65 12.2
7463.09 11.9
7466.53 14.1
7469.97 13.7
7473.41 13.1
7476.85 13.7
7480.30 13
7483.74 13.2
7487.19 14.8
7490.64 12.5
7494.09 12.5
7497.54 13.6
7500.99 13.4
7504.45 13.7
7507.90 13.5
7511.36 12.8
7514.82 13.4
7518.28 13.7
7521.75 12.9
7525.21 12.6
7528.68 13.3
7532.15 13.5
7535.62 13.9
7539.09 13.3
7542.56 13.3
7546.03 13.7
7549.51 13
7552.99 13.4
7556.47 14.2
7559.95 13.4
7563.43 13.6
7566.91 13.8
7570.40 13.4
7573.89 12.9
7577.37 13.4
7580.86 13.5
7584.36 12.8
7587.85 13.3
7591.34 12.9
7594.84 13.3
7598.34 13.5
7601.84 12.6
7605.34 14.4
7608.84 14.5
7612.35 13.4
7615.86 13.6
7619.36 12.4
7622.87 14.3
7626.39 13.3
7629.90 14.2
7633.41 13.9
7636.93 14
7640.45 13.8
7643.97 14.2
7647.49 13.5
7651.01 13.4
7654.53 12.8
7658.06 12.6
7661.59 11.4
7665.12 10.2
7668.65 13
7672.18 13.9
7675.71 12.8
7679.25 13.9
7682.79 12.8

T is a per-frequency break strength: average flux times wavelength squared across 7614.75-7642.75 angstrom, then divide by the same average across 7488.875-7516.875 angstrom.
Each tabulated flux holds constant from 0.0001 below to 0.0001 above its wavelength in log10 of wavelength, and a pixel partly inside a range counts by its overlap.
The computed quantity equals 1.07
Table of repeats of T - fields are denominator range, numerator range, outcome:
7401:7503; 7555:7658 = 1.06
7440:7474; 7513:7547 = 1.03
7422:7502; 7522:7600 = 1.03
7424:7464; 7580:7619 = 1.06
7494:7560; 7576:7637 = 1.03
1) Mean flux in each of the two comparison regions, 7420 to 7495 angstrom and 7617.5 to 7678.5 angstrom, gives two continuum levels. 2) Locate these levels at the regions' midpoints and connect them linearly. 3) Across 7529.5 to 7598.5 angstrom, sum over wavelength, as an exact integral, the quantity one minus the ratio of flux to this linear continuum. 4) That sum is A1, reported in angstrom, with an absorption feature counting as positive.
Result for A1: -1.02 angstrom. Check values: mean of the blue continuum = 13.3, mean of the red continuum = 13.2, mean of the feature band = 13.4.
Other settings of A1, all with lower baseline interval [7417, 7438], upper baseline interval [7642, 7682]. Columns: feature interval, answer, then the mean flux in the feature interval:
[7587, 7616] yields -1.24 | 13.5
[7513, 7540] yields -0.63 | 13.3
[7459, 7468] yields 0.22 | 12.8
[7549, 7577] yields -1.07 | 13.5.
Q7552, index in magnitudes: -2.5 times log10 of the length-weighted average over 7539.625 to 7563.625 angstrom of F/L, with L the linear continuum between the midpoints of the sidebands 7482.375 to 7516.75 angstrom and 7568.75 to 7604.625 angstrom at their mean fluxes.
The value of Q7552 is -0.020 mag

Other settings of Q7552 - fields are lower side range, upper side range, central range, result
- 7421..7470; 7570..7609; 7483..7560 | -0.01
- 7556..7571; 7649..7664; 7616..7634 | -0.06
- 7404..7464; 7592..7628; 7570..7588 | 0.02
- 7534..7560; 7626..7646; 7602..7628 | 0.02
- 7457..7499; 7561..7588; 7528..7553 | -0.01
